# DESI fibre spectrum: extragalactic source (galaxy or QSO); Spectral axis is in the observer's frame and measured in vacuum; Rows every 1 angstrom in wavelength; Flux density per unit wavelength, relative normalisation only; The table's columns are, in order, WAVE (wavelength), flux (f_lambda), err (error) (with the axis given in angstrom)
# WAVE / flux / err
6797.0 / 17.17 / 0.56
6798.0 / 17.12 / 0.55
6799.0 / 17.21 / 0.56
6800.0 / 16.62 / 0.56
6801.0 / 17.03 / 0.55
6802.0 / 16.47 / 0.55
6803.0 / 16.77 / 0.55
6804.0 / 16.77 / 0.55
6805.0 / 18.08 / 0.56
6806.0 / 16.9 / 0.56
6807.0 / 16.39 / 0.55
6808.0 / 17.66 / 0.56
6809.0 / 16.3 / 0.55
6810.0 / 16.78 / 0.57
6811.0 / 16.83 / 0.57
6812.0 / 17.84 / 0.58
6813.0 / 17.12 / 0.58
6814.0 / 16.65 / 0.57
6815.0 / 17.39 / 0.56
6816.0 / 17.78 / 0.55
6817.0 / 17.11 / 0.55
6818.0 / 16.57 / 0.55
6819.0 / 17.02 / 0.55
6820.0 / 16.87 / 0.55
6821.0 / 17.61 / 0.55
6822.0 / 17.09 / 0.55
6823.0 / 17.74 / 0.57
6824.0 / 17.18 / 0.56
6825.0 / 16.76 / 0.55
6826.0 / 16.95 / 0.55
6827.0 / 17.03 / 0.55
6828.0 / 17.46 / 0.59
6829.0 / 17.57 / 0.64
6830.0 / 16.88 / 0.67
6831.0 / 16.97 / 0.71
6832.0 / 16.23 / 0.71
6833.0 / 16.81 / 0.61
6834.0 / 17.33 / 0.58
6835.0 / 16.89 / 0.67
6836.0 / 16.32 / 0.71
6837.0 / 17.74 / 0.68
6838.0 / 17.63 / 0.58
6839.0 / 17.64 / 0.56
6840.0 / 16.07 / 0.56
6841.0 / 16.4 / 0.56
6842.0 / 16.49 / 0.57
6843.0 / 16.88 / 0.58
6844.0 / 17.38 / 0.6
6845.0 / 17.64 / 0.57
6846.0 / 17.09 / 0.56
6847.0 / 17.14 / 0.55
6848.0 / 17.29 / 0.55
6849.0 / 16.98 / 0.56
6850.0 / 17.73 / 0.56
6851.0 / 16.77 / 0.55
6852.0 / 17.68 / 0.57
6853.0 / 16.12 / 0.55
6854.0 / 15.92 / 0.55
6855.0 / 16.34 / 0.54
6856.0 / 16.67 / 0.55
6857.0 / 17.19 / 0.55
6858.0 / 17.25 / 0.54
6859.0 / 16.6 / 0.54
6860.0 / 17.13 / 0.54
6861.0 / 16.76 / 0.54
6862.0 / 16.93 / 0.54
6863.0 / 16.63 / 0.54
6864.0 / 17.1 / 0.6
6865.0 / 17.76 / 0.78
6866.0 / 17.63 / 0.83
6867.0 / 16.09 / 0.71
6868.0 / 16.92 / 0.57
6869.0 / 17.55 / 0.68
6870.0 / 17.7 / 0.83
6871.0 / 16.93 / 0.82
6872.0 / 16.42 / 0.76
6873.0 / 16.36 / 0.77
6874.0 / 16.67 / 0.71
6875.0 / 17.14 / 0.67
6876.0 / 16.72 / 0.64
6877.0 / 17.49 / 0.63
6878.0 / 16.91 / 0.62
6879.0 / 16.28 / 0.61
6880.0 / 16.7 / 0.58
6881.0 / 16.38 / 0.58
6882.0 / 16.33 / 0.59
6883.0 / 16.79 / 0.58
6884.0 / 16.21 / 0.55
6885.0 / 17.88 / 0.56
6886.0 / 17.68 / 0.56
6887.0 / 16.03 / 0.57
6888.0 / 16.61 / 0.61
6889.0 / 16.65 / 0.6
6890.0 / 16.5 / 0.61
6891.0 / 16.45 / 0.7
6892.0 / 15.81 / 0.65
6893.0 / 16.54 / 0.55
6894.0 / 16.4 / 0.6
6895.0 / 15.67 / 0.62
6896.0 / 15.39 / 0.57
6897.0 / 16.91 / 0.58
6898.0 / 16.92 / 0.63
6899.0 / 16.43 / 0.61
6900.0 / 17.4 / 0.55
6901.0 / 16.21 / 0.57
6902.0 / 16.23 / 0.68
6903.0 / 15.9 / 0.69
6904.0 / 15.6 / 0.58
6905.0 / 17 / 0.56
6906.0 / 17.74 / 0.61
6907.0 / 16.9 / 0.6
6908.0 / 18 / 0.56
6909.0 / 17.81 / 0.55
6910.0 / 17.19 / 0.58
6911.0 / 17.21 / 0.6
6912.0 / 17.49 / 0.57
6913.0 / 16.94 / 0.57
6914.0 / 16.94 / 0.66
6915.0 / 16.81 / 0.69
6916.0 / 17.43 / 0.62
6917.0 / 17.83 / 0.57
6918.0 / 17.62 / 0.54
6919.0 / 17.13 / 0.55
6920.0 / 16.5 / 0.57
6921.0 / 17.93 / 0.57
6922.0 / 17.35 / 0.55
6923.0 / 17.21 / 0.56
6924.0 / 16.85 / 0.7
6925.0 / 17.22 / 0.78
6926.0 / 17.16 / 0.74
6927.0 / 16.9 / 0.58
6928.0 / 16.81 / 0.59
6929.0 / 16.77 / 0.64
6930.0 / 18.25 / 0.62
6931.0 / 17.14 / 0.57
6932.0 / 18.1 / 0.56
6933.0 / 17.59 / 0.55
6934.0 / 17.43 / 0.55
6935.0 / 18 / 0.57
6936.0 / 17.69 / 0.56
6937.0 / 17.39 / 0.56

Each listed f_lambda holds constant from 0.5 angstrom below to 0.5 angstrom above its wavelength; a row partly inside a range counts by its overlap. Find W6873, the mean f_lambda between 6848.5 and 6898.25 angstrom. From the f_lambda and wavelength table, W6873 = 16.8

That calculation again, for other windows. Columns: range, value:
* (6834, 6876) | 17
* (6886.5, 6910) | 16.6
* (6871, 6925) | 16.8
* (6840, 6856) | 16.9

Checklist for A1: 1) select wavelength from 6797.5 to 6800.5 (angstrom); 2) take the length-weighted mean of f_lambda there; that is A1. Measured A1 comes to 17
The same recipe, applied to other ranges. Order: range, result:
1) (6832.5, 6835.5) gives 17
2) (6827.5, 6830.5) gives 17.3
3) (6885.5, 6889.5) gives 16.7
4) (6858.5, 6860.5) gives 16.9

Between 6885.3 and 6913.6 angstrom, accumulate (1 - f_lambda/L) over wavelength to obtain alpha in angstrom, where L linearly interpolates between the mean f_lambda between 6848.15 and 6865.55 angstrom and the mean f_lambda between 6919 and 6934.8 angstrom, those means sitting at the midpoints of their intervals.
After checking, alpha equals 0.7 angstrom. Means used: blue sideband 16.9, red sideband 17.3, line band 16.7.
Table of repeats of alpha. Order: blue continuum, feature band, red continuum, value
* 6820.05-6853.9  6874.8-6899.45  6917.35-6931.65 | 0.81 angstrom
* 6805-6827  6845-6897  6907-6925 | 1.25 angstrom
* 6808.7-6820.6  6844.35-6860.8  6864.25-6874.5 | 0.04 angstrom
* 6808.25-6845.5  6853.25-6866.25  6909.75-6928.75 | 0.16 angstrom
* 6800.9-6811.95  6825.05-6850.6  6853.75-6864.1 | -0.32 angstrom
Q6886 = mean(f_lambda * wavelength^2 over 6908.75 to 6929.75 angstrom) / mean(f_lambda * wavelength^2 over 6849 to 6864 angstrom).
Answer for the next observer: 1.04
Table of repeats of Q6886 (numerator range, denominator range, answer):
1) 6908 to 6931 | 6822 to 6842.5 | 1.04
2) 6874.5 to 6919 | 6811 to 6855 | 1.00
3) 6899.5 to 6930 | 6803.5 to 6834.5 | 1.03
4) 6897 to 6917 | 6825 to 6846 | 1.02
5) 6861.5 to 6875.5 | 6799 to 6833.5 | 1.01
